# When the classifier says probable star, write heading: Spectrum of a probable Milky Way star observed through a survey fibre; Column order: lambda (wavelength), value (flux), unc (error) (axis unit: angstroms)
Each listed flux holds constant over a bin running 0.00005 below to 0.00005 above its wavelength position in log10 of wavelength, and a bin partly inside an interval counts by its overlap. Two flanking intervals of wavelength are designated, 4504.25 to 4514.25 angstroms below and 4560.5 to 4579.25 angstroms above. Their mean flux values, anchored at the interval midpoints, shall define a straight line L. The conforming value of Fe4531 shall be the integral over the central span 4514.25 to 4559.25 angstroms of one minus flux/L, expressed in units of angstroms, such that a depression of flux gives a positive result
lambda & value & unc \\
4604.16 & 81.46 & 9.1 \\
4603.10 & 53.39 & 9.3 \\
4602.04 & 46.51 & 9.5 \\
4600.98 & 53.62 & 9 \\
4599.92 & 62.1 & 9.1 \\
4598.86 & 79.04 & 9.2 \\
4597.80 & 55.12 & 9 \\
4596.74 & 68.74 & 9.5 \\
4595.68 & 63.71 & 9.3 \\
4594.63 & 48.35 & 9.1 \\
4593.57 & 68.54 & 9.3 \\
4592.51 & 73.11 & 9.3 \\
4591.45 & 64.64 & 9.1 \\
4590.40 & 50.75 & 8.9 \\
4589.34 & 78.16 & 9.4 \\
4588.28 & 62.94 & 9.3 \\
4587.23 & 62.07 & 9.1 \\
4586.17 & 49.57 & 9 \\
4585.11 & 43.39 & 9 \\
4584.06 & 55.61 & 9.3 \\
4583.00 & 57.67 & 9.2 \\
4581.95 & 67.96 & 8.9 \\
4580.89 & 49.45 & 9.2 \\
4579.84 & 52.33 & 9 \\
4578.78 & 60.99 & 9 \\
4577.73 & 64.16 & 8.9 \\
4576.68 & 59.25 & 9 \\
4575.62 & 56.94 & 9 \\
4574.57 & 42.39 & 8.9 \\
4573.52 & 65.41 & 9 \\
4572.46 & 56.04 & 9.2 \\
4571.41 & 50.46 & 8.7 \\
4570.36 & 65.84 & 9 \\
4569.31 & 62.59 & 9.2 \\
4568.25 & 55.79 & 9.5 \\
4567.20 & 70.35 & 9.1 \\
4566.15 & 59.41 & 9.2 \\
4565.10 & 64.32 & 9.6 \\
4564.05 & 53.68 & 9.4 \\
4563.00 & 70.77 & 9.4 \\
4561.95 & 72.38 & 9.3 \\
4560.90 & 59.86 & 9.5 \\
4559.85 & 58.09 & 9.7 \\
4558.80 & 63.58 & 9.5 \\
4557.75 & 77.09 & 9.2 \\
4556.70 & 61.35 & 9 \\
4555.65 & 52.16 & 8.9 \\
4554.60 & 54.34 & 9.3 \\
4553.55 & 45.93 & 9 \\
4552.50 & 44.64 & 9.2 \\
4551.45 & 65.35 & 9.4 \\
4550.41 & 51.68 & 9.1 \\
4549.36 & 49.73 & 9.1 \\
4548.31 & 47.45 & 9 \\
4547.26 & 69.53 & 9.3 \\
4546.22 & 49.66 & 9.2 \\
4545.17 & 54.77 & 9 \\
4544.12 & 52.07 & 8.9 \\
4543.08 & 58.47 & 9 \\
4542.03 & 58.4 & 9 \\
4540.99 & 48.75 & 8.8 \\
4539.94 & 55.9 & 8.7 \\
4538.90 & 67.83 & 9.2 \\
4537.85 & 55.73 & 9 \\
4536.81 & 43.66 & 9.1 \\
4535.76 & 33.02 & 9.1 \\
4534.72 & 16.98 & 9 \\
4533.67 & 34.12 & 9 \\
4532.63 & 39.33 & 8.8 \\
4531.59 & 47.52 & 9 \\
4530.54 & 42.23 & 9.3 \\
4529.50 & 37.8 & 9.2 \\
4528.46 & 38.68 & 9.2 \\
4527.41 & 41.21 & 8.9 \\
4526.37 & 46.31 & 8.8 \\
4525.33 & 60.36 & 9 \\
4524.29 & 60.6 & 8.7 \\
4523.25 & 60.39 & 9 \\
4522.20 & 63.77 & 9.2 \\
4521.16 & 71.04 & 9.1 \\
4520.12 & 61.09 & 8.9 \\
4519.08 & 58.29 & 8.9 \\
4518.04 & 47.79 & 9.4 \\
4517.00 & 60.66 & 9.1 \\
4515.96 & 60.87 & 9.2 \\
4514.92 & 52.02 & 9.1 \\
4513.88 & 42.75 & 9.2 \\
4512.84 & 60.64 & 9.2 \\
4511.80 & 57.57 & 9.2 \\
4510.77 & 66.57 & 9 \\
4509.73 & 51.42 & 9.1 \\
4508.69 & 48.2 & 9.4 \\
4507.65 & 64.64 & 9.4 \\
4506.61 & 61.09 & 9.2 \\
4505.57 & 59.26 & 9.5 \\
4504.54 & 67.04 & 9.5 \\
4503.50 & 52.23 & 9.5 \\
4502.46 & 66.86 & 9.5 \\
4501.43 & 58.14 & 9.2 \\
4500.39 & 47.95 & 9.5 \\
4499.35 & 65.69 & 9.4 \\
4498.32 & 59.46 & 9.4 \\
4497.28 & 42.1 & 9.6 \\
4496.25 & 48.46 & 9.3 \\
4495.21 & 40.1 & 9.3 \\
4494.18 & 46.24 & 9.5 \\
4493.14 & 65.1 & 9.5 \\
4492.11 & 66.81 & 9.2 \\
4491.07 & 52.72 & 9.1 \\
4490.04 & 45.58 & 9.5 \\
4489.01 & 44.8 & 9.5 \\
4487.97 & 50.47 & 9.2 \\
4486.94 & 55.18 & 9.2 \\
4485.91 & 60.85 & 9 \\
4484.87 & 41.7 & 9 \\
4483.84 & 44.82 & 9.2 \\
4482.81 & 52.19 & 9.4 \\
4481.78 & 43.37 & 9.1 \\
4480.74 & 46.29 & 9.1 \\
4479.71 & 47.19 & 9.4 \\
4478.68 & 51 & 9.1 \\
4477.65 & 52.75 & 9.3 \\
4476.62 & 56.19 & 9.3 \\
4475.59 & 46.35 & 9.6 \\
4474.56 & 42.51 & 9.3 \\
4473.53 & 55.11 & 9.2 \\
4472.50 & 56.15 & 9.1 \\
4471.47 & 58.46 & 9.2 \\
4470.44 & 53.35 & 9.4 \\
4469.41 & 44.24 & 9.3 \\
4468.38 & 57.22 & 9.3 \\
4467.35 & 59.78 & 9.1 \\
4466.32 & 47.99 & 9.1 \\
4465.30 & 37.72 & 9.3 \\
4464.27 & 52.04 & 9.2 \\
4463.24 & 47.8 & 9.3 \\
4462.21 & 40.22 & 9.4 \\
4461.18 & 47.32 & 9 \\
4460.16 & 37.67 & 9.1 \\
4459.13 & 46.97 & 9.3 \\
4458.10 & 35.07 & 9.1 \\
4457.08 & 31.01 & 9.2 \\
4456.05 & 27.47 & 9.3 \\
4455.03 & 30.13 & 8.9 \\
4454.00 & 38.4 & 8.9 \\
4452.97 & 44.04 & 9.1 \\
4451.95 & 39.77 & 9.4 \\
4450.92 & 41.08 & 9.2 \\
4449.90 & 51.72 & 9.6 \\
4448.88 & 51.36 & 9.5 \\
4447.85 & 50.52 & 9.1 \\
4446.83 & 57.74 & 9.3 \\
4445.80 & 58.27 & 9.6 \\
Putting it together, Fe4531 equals 5.0 angstroms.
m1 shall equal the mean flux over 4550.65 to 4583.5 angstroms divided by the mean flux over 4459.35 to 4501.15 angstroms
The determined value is 1.18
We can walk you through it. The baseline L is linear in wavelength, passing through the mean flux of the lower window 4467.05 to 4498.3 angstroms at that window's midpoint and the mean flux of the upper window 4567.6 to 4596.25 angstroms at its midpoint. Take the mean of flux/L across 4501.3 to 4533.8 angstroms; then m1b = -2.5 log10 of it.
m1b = -0.02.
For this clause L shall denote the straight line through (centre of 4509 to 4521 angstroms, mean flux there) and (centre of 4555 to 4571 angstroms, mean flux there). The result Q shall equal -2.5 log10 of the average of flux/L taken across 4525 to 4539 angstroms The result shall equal 0.36 mag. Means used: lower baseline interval 56.7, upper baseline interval 63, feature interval 42.2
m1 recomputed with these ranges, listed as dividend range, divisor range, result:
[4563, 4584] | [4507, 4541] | 1.14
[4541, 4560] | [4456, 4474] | 1.20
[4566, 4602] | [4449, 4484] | 1.30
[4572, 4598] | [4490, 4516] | 1.06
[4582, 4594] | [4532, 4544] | 1.30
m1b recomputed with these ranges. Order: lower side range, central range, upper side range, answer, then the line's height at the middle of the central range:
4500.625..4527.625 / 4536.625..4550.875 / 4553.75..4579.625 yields 0.08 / 59.3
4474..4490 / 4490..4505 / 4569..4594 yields -0.10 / 50.5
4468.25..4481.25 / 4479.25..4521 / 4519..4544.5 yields -0.08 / 50.6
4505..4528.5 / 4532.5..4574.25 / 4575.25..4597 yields 0.06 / 58.4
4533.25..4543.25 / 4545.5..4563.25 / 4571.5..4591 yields -0.14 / 50.9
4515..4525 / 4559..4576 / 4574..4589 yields -0.06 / 57.2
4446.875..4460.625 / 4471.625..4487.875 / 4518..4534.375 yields -0.14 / 44.4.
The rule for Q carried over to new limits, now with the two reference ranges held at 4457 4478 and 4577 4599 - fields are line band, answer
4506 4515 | -0.074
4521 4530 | 0.029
